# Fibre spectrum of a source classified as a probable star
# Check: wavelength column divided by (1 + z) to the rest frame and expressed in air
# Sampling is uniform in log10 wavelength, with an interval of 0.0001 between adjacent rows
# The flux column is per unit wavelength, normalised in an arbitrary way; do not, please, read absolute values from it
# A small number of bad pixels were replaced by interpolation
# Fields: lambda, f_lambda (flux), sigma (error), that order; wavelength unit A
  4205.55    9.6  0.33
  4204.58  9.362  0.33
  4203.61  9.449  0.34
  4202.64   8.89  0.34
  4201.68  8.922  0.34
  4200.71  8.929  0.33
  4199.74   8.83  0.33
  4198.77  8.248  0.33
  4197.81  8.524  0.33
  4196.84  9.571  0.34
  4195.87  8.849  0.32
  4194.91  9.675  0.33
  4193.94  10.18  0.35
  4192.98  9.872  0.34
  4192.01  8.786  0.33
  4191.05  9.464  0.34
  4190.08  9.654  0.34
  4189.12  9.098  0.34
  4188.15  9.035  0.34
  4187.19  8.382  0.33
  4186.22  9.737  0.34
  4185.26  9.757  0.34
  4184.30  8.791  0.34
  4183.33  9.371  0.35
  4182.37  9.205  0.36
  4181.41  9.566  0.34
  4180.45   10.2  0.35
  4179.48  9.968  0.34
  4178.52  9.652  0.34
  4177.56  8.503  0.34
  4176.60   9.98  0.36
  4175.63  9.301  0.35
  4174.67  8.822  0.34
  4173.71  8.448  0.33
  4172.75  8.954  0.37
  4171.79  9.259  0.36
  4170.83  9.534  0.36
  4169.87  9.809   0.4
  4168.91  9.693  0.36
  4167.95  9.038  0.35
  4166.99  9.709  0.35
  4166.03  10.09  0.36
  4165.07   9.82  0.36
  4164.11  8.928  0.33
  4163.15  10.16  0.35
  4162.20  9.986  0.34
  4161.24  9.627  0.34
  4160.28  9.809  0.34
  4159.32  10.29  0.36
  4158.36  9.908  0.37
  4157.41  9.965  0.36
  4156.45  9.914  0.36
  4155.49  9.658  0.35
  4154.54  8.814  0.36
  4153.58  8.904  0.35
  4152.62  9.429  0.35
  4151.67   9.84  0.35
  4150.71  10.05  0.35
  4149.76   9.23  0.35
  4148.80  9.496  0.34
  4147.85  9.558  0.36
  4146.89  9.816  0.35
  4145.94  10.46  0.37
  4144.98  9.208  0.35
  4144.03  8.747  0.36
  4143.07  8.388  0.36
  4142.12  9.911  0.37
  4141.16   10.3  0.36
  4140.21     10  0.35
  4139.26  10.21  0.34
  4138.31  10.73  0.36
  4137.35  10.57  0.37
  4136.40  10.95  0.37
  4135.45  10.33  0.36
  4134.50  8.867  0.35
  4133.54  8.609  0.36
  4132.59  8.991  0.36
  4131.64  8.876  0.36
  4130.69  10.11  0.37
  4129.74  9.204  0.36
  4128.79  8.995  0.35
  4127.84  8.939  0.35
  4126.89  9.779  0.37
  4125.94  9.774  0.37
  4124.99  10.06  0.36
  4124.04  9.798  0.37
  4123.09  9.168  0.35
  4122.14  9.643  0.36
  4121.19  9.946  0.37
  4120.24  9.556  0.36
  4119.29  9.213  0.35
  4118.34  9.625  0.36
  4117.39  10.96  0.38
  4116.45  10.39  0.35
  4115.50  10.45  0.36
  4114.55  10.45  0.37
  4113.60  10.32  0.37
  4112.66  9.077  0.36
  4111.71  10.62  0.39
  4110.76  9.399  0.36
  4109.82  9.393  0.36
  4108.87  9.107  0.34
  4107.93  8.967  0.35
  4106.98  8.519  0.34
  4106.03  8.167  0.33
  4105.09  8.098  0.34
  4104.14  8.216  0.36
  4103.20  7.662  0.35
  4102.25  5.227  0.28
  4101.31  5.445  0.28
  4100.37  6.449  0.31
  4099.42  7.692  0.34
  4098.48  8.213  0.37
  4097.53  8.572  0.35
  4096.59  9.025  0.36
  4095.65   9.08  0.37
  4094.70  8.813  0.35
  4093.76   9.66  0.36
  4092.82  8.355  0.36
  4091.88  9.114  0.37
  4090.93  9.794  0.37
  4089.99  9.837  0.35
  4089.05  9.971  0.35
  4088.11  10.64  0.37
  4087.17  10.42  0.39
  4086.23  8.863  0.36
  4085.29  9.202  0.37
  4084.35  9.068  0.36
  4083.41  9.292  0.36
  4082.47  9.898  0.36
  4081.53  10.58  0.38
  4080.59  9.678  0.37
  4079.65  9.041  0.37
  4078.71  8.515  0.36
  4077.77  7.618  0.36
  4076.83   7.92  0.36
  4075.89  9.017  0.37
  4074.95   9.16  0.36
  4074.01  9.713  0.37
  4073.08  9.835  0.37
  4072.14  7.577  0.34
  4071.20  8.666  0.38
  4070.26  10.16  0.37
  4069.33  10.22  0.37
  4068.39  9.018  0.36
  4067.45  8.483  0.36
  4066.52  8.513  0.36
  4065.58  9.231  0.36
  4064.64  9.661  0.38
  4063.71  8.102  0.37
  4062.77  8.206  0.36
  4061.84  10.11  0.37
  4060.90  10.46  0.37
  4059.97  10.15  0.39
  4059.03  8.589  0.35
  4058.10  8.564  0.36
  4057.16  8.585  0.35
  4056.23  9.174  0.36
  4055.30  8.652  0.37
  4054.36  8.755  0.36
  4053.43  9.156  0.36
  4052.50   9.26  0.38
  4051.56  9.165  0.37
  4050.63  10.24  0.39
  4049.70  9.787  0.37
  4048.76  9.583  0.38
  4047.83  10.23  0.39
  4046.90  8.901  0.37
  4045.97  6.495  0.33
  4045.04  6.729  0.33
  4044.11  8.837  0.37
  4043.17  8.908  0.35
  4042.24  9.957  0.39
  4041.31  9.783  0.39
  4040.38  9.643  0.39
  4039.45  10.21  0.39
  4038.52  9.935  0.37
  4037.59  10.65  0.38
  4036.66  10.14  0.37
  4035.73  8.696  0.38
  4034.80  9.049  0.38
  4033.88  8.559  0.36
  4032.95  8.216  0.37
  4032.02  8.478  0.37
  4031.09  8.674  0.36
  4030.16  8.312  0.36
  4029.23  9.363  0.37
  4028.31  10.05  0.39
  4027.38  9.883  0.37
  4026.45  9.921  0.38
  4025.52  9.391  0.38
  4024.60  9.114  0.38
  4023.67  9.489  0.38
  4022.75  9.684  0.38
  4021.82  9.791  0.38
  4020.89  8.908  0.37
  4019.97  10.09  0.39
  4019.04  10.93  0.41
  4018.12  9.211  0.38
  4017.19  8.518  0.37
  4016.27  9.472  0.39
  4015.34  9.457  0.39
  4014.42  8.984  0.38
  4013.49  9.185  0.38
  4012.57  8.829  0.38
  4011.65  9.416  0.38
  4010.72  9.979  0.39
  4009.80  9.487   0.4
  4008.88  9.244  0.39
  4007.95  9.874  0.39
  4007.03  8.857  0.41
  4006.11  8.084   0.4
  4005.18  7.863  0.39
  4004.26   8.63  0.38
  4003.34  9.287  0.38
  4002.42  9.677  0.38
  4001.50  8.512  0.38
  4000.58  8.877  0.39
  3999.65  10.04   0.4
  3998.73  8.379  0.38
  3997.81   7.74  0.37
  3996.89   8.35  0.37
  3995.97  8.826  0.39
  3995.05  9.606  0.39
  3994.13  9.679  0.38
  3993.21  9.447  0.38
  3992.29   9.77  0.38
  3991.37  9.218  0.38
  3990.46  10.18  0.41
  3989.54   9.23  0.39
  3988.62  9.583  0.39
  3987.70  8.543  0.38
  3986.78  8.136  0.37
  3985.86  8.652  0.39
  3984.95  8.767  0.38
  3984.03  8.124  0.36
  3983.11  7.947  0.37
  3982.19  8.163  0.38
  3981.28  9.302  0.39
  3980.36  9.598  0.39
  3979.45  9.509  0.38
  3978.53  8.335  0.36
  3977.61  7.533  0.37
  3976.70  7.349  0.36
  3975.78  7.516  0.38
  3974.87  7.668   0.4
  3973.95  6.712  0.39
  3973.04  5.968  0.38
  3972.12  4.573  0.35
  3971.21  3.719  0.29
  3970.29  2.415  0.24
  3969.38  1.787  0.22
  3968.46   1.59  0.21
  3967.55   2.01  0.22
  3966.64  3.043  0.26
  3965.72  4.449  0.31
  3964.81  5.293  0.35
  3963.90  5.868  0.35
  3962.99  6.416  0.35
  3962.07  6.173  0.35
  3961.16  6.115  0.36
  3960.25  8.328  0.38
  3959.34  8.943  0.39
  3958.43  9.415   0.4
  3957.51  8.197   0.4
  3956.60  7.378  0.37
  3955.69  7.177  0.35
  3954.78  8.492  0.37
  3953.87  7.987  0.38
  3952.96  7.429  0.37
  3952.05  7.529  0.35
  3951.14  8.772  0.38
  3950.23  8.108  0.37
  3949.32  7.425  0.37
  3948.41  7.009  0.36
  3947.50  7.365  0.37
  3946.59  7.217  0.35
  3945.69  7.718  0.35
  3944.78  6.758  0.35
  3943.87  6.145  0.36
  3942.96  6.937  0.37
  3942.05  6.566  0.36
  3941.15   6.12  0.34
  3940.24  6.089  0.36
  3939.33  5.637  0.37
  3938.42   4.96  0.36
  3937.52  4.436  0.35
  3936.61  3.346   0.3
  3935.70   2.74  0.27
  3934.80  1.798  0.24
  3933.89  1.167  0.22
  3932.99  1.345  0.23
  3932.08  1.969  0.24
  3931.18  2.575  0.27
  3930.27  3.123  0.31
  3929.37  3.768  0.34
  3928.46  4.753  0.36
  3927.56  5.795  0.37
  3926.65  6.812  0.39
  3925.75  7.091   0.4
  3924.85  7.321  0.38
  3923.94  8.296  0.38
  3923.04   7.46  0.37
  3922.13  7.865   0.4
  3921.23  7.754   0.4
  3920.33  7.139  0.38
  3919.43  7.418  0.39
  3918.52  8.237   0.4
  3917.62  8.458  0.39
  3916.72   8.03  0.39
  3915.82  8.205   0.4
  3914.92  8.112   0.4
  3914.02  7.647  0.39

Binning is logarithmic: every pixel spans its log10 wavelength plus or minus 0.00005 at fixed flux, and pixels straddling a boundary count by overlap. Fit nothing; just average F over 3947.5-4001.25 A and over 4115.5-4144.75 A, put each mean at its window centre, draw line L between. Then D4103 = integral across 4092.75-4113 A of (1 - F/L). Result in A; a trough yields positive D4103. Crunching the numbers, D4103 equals 2.1 A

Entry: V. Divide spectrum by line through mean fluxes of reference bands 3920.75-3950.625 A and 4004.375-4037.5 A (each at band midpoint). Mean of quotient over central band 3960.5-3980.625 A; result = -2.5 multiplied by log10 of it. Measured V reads 0.256 mag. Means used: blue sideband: 5.56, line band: 5.61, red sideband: 9.24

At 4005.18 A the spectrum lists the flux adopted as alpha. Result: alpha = 7.863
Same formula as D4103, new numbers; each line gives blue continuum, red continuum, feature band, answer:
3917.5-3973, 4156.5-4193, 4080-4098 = -3.0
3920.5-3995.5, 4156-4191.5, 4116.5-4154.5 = -2.8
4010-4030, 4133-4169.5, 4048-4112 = 4.1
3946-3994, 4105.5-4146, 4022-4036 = -1.7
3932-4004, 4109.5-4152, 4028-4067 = -3.8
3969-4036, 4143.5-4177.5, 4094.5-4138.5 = 0.7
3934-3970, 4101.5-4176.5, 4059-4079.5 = -2.1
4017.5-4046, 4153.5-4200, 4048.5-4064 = 0.2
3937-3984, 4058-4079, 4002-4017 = -2.8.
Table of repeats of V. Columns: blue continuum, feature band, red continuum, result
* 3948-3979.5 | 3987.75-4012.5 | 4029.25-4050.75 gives -0.19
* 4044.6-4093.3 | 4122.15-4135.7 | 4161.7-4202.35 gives -0.02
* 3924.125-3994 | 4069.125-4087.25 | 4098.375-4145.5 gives -0.08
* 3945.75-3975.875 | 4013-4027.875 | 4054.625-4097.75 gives -0.21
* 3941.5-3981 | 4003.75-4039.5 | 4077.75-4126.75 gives -0.20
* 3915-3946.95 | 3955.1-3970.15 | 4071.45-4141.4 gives 0.12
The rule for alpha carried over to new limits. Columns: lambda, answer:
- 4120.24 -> 9.556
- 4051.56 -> 9.165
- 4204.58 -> 9.362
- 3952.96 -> 7.429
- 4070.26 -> 10.16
